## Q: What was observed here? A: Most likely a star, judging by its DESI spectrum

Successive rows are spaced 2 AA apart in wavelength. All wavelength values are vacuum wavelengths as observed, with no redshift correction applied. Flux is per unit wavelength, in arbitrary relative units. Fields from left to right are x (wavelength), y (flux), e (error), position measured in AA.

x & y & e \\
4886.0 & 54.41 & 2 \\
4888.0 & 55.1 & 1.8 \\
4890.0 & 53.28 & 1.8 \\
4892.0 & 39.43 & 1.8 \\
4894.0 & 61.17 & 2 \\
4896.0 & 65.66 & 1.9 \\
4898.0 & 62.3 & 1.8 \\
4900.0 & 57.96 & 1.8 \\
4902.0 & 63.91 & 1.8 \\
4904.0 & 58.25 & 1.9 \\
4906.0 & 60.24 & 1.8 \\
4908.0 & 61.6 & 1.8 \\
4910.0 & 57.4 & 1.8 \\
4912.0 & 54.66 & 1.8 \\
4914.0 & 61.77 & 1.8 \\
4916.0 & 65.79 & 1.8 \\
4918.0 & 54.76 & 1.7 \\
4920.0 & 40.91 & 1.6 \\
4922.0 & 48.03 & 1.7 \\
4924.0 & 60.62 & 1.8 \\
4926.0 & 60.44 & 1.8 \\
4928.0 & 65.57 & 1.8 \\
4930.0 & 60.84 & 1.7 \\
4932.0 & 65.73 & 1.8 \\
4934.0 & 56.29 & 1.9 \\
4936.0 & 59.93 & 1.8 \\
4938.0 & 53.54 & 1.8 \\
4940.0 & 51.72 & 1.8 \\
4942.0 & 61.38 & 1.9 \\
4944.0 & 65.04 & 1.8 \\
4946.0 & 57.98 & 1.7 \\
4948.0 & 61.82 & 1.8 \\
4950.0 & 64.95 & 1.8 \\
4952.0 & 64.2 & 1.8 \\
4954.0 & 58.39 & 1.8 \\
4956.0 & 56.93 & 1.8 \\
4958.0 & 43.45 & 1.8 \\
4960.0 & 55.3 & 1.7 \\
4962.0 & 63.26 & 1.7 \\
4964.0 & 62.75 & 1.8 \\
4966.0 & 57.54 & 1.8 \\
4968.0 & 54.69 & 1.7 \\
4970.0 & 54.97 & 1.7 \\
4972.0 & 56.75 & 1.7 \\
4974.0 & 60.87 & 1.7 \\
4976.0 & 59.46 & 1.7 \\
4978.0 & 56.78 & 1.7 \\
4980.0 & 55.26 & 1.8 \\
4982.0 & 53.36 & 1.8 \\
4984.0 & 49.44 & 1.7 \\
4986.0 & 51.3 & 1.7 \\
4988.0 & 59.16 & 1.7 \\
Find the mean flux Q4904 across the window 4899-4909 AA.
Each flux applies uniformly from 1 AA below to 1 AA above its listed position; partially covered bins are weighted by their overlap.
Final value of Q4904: 60.4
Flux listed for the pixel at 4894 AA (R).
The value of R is 61.17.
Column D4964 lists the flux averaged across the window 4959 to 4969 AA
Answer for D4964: 58.7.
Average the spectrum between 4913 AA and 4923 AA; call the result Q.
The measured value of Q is 54.3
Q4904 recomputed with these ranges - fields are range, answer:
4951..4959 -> 55.7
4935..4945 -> 58.3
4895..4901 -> 62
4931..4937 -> 60.6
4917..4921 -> 47.8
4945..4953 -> 62.2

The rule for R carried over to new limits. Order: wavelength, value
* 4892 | 39.43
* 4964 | 62.75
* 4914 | 61.77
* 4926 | 60.44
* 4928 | 65.57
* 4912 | 54.66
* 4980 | 55.26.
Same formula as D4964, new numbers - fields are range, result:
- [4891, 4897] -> 55.4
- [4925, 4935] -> 61.8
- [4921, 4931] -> 59.1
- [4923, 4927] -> 60.5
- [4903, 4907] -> 59.2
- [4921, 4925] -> 54.3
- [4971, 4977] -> 59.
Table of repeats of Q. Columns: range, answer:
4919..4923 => 44.5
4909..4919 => 58.9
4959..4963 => 59.3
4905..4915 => 59.1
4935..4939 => 56.7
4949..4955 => 62.5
